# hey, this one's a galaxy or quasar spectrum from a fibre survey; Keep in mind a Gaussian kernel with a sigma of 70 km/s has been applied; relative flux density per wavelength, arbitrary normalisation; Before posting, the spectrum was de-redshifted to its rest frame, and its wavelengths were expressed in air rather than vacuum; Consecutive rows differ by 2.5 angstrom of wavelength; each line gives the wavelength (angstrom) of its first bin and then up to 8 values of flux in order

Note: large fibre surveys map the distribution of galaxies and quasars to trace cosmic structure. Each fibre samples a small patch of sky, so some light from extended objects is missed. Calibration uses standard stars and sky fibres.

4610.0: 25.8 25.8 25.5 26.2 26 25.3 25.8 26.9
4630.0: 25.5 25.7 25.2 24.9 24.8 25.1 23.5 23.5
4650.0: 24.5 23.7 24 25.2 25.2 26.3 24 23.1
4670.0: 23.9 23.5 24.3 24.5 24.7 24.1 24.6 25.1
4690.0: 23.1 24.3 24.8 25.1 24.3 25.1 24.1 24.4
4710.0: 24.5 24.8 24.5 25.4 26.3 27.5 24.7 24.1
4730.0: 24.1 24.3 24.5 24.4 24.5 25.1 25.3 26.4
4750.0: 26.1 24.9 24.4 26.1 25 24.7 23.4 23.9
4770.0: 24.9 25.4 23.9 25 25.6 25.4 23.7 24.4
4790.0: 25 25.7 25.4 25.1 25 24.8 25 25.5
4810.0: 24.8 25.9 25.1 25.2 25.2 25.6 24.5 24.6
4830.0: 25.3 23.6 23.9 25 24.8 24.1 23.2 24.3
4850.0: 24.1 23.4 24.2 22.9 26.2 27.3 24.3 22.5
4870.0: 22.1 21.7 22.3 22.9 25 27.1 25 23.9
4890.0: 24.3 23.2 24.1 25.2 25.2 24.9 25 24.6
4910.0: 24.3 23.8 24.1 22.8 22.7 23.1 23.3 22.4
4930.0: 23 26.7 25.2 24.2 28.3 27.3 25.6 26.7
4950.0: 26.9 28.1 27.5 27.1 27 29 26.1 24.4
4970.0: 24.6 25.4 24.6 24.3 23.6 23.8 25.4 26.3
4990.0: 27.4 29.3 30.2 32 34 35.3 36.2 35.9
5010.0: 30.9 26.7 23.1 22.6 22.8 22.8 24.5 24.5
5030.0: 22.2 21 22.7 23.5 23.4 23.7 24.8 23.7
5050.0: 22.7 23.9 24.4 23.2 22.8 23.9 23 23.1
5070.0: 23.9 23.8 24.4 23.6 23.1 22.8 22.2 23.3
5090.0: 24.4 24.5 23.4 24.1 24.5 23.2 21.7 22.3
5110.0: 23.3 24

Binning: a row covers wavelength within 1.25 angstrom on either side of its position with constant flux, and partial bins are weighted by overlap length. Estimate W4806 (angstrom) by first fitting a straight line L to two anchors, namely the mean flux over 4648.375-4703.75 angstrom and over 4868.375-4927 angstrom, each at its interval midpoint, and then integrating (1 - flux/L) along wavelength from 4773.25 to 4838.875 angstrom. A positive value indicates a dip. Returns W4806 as -2.2 angstrom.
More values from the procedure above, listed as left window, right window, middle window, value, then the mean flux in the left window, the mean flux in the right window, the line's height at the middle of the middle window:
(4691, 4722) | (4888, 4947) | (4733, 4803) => -0.5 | 24.9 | 24.5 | 24.8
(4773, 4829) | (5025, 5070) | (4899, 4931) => 0.6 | 25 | 23.4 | 24.3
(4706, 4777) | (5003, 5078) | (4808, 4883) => 1.5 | 24.9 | 24.7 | 24.8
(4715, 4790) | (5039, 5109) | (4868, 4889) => 0.6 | 24.9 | 23.5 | 24.4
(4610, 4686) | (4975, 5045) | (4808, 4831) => 0.5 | 24.9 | 26.5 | 25.7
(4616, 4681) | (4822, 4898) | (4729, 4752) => -0.4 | 24.8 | 24.2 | 24.5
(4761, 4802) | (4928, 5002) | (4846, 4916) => 4.4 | 24.8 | 26.7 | 25.8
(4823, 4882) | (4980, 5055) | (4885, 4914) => 0.3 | 24.1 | 26.3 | 24.7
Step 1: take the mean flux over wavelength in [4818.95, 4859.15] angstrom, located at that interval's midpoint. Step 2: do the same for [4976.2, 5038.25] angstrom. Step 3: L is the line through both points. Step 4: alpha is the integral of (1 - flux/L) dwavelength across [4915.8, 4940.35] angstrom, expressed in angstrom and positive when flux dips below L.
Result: 1.6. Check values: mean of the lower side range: 24.3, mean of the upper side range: 26.9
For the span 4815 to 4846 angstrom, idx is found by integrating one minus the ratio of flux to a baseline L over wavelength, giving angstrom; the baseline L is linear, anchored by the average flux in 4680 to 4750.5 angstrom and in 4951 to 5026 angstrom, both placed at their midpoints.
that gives 1.5 angstrom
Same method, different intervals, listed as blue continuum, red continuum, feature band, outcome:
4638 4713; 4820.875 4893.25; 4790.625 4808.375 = -0.7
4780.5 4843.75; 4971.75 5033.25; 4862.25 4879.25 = 1.6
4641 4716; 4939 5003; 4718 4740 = -0.1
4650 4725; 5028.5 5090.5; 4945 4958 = -1.9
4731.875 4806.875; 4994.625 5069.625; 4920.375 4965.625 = -0.8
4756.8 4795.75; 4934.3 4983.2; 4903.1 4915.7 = 0.6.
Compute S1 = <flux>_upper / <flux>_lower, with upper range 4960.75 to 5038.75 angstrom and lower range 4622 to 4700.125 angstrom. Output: 1.08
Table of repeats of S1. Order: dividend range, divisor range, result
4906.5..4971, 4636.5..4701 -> 1.04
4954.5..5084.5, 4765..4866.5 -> 1.03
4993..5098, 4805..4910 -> 1.03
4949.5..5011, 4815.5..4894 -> 1.16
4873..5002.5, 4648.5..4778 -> 1.04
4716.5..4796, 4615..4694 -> 1.01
